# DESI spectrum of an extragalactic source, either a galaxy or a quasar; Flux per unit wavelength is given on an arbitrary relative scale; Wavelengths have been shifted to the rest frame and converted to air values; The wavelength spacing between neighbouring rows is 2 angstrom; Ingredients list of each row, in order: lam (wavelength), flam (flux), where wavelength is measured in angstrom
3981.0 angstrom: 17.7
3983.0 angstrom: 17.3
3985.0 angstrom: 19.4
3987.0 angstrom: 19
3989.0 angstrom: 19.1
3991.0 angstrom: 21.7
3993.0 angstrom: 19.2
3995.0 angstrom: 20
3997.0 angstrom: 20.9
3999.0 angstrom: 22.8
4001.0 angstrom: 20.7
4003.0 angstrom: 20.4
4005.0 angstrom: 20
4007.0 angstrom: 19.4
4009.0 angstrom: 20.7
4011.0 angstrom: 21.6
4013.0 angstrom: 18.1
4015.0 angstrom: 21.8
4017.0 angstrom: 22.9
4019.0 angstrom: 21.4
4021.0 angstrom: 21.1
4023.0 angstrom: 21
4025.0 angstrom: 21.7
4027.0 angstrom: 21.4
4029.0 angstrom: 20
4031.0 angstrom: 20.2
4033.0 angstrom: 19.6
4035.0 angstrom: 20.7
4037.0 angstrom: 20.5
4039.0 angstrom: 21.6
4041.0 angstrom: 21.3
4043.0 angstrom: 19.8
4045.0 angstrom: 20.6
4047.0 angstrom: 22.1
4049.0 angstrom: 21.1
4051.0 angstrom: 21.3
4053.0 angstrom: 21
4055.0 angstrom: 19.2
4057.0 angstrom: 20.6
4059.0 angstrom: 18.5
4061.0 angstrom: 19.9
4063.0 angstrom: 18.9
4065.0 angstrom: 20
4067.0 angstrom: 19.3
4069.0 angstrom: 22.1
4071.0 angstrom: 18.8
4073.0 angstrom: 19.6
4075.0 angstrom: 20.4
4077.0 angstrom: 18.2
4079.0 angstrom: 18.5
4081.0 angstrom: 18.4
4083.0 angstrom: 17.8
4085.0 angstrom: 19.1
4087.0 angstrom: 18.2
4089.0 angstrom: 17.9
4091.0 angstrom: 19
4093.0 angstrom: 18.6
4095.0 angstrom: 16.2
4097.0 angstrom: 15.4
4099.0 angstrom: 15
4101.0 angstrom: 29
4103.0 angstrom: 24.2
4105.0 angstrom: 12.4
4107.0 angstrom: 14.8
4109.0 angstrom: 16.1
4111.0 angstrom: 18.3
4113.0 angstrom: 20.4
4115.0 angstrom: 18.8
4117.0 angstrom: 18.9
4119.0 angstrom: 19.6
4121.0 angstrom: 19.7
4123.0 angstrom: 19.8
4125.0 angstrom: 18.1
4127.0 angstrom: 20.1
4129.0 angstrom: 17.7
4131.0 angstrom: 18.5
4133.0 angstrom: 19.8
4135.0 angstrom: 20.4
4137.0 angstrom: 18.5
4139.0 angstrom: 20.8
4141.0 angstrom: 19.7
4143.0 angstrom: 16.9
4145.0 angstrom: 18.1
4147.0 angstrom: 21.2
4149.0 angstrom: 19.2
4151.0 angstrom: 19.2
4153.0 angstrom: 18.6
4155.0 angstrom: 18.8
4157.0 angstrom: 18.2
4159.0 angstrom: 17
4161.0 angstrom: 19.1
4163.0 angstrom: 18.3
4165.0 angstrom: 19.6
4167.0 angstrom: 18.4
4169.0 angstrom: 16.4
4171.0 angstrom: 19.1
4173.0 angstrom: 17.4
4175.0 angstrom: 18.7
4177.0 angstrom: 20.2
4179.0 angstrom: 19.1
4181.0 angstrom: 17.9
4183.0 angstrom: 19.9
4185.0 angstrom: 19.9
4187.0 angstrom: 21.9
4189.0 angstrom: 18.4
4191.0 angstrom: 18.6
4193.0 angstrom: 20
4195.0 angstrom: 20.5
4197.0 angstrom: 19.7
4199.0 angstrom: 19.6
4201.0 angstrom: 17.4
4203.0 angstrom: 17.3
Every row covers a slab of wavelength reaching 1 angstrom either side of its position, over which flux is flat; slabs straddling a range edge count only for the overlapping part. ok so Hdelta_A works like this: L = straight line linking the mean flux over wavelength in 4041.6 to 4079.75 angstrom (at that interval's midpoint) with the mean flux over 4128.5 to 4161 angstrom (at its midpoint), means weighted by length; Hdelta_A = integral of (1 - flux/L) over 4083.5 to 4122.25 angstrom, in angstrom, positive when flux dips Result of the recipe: 1.9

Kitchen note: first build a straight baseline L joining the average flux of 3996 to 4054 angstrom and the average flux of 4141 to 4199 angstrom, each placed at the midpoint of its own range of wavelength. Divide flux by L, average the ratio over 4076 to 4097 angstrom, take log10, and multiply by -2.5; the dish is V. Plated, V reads 0.115 mag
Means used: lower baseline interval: 20.9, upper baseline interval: 19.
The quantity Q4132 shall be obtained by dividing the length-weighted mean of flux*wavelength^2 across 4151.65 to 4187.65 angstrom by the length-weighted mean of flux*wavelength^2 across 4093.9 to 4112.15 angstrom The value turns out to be 1.1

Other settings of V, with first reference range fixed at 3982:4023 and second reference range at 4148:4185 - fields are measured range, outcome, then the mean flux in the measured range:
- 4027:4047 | -0.03 mag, 20.6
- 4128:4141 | -0.02 mag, 19.3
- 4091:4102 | 0.03 mag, 18.9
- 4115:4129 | 0.00 mag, 19.2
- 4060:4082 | 0.01 mag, 19.5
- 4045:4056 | -0.05 mag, 20.9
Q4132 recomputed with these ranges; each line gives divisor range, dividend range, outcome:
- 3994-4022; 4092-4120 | 0.93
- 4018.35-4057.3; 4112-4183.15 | 0.96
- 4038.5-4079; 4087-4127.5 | 0.94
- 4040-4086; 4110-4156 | 1.00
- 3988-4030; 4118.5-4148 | 0.99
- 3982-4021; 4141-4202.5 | 1.01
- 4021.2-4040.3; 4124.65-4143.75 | 0.97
